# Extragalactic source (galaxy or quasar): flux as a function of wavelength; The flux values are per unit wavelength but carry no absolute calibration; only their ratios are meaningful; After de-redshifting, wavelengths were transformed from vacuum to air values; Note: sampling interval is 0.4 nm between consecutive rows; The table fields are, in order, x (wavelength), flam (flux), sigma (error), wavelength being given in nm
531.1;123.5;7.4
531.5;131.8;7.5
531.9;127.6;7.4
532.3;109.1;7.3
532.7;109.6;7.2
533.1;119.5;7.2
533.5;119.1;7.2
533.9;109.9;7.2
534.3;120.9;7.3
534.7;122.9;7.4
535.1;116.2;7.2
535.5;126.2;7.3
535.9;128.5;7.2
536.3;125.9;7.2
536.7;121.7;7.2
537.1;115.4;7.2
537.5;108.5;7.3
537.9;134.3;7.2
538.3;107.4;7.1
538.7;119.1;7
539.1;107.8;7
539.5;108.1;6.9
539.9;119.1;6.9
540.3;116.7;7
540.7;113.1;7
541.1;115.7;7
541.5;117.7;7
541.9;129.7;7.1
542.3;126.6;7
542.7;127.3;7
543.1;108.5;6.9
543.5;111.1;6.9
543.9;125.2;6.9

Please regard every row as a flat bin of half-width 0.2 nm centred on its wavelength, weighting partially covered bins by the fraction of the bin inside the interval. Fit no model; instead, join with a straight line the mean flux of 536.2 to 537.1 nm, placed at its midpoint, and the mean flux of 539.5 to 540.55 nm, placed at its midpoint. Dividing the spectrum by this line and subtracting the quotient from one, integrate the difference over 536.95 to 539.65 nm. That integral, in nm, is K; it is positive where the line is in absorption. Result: 0.099 nm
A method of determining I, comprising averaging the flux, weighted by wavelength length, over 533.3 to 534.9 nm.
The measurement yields 118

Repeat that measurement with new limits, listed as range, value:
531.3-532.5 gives 123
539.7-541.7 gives 116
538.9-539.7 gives 108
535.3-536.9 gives 126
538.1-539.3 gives 111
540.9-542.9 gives 123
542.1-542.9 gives 127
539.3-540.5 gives 115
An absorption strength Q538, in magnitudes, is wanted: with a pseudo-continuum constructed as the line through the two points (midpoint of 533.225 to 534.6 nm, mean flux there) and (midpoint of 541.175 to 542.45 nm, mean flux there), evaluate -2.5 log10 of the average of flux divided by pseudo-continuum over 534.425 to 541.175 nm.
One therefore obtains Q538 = 0.02 mag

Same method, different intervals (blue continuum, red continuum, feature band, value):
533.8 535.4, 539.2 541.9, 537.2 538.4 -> 0.00 mag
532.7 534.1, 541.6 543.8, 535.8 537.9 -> -0.03 mag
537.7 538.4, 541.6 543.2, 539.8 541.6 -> 0.06 mag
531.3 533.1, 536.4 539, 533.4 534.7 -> 0.01 mag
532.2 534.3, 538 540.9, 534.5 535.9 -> -0.08 mag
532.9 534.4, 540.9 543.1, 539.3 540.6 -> 0.06 mag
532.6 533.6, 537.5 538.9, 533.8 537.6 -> -0.02 mag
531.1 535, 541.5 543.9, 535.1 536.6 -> -0.05 mag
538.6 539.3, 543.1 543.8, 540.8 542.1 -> -0.07 mag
